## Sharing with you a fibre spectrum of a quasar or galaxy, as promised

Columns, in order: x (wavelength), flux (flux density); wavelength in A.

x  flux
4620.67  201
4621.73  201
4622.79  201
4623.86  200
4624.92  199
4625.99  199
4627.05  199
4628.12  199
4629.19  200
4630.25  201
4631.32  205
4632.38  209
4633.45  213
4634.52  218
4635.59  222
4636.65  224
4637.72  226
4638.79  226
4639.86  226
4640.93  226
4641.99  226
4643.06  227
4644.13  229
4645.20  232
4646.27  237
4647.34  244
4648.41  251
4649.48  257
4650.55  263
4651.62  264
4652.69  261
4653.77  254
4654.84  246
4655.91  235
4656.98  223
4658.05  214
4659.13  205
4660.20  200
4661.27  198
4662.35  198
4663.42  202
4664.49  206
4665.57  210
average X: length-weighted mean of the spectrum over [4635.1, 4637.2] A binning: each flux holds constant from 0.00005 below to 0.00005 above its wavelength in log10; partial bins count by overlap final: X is 224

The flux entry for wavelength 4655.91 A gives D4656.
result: 235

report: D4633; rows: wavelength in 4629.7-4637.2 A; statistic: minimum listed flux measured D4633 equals 201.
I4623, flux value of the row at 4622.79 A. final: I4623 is 201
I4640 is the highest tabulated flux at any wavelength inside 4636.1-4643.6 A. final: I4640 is 227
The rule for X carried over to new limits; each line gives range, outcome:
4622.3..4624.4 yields 200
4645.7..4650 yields 247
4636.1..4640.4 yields 225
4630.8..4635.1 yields 211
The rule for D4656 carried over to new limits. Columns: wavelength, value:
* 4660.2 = 200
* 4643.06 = 227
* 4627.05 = 199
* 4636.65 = 224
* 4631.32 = 205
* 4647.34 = 244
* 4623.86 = 200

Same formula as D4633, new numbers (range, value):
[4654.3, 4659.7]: 205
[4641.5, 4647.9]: 226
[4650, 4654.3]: 254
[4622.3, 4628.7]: 199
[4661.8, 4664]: 198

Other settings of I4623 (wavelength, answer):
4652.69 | 261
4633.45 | 213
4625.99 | 199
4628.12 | 199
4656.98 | 223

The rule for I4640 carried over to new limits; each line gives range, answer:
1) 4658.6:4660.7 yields 205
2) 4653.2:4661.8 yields 254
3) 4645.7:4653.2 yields 264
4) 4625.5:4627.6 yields 199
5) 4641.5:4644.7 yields 229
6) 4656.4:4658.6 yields 223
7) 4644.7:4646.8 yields 237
